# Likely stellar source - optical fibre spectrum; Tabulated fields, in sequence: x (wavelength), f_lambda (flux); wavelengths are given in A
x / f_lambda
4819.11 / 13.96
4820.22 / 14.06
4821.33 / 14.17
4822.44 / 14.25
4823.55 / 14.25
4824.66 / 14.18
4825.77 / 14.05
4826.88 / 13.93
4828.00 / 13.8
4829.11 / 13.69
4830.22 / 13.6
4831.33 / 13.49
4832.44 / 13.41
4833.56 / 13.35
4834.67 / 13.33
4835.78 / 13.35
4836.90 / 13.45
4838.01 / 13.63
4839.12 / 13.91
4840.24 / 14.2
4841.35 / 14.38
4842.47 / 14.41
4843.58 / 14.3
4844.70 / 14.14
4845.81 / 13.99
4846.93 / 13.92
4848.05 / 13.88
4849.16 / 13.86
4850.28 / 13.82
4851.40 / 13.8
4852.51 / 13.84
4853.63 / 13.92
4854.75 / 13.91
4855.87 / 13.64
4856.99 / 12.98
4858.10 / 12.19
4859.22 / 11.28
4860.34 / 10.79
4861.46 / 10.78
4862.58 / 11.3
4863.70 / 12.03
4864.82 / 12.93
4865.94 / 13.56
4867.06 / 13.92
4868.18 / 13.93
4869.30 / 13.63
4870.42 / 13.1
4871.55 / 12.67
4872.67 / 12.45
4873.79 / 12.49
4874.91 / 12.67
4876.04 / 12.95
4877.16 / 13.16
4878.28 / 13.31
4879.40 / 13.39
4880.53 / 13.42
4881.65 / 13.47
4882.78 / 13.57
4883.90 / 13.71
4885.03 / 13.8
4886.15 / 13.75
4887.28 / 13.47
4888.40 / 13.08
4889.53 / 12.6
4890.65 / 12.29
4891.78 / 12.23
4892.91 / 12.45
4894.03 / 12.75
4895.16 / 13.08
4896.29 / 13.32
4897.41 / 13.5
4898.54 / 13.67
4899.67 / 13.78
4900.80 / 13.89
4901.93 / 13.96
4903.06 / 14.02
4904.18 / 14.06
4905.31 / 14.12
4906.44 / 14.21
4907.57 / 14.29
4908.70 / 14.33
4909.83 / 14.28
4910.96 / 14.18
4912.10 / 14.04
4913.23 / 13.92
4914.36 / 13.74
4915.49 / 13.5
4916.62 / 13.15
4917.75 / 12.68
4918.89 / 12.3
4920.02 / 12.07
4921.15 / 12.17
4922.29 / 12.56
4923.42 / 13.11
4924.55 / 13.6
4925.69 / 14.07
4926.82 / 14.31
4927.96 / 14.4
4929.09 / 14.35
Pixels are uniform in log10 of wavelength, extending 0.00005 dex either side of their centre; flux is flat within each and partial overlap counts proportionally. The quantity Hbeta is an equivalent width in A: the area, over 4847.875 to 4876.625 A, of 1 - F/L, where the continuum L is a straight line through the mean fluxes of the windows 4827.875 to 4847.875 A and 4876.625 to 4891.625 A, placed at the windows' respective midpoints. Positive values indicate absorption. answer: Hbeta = 1.3 A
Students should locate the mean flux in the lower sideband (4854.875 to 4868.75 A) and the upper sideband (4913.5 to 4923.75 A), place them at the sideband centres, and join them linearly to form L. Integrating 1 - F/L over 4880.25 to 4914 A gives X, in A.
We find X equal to -2.31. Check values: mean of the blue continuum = 12.5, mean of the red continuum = 12.8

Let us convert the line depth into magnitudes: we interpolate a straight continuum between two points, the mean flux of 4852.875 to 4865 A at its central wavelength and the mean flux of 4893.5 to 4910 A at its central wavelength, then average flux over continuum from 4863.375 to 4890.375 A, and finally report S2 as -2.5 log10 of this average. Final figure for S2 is -0.02 mag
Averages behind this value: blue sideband 12.3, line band 13.2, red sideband 13.8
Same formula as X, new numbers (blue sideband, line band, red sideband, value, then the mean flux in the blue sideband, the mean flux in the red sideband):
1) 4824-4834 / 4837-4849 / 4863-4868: -0.49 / 13.7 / 13.1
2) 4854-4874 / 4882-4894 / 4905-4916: 0.26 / 12.7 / 14.1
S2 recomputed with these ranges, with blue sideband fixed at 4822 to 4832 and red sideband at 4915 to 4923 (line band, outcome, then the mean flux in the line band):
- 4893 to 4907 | -0.06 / 13.7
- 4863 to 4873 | 0.02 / 13.1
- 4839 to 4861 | 0.00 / 13.5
